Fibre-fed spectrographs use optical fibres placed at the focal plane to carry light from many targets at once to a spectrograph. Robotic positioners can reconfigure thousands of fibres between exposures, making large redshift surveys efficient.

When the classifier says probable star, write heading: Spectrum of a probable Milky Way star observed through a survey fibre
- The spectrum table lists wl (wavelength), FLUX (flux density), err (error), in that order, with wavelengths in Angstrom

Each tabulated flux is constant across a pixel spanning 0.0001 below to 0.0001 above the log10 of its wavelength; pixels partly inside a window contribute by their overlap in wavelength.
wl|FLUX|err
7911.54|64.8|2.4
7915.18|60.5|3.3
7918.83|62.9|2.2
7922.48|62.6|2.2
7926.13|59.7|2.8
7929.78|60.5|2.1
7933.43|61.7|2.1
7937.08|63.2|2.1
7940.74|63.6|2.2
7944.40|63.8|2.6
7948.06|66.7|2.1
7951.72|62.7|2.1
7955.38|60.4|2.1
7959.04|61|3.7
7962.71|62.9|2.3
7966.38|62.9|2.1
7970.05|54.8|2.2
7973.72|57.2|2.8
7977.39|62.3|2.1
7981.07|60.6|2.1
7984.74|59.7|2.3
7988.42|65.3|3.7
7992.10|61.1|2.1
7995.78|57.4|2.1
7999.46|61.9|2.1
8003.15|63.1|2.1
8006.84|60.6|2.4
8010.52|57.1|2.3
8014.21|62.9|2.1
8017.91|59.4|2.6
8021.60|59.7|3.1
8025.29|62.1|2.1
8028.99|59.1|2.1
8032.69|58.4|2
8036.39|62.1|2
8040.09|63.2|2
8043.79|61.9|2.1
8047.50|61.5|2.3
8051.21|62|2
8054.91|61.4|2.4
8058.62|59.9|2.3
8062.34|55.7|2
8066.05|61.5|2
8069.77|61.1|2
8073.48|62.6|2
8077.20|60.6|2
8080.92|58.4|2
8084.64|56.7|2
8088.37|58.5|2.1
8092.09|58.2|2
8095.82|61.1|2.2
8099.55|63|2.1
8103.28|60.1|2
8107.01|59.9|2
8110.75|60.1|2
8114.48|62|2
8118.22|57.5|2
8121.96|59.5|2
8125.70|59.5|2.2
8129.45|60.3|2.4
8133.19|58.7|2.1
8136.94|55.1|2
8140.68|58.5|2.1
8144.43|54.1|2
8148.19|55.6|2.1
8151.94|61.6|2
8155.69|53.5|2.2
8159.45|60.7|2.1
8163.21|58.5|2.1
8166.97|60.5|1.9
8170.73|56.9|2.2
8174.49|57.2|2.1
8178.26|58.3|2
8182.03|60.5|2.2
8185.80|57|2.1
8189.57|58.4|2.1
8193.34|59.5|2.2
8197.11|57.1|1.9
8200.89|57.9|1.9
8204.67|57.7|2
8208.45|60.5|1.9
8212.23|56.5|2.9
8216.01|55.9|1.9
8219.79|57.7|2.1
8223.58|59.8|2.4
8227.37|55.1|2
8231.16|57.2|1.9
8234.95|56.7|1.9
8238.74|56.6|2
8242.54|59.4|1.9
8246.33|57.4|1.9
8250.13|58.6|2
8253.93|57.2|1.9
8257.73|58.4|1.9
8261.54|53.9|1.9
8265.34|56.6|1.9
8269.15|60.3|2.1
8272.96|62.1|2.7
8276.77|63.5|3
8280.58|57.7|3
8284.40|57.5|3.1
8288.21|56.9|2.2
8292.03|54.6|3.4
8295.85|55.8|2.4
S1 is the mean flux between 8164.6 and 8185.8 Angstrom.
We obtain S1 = 58.5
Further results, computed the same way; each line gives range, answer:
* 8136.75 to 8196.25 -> 57.9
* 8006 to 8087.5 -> 60.3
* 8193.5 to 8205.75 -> 57.8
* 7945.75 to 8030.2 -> 60.9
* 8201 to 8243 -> 57.5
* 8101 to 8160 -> 58.5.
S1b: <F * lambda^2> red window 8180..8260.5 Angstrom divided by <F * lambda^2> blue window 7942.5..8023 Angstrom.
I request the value 1.00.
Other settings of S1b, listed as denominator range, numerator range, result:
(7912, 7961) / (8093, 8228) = 0.99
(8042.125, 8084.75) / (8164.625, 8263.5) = 0.99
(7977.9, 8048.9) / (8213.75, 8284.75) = 1.01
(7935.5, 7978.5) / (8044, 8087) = 1.00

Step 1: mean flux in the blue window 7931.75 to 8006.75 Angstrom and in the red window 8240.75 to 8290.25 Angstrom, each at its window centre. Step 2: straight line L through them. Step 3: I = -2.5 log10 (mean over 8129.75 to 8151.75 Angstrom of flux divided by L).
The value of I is 0.05 mag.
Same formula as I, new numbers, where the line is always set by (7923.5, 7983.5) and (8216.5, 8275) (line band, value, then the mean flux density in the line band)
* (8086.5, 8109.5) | -0.01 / 60.1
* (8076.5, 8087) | 0.03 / 58.3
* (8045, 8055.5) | -0.03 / 61.7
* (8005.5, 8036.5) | 0.01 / 60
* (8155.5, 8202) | 0.01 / 58.3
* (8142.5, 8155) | 0.04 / 56.8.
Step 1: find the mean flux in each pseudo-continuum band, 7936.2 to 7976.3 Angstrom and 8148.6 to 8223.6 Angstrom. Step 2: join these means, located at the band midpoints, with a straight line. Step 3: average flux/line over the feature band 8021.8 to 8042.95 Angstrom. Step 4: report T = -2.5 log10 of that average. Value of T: -0.01 mag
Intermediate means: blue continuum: 61.7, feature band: 60.9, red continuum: 58.2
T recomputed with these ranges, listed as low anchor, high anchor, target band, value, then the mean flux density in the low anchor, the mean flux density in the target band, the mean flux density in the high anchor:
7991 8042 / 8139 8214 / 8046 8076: -0.02 mag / 60.6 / 60.7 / 58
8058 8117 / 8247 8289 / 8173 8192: 0.02 mag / 59.9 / 58.3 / 58.4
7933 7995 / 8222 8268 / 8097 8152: 0.00 mag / 61.7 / 59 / 57.3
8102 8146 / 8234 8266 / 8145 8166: 0.01 mag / 58.8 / 57.8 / 57.2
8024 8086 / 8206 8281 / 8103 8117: -0.01 mag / 60.5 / 60.4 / 58.1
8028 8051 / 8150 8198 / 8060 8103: 0.01 mag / 61.2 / 59.8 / 58.5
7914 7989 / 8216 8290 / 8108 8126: 0.00 mag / 61.6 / 59.7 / 58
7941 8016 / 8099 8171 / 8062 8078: -0.02 mag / 61.3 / 60.7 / 58.7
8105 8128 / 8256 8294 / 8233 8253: 0.01 mag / 59.7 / 57.7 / 58.1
